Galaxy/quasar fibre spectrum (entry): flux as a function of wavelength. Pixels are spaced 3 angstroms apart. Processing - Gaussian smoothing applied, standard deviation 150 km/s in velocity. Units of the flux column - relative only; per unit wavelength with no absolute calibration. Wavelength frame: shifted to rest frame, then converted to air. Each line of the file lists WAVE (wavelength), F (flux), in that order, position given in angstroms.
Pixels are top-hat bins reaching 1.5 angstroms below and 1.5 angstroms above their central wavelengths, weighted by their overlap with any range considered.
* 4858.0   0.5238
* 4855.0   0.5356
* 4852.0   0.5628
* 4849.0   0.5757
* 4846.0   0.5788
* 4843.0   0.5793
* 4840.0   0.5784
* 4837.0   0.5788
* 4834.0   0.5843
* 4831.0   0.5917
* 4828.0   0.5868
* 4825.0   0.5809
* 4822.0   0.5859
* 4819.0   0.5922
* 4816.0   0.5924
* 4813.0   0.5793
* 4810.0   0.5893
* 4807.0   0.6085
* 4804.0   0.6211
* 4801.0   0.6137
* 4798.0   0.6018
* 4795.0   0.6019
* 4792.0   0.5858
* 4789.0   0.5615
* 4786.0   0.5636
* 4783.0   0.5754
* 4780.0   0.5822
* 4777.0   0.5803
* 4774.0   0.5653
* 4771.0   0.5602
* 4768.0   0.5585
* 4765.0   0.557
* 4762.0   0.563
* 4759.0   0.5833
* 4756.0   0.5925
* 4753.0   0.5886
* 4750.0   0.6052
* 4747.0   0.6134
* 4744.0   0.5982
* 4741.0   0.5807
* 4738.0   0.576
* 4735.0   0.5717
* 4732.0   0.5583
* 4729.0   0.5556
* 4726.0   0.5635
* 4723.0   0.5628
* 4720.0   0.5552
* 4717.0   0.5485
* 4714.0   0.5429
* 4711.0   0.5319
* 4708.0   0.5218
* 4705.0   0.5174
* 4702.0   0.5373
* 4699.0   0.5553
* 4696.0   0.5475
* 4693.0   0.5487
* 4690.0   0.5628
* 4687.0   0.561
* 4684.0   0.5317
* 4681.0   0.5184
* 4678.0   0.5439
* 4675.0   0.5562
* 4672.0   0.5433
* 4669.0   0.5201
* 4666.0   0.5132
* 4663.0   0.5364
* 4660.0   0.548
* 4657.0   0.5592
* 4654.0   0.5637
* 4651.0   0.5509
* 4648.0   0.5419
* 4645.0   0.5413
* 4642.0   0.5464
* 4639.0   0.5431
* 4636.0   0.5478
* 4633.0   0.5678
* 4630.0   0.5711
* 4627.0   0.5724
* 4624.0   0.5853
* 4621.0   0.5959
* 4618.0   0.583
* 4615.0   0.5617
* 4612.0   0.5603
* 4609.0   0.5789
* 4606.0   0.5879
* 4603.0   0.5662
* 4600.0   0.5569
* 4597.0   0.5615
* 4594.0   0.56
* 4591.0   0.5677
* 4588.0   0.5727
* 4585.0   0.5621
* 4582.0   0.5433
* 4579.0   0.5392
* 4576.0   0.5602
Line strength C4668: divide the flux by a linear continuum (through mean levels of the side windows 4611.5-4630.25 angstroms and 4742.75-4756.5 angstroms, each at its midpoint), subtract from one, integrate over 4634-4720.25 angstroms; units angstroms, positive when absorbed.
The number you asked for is 6.5 angstroms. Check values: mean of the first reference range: 0.577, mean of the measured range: 0.543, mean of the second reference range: 0.6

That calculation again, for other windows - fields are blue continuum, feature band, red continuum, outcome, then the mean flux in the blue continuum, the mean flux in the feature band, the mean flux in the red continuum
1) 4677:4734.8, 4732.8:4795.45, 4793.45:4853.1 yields -1.2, 0.546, 0.579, 0.589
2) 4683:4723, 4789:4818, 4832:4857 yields -1.7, 0.544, 0.597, 0.571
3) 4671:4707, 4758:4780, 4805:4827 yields 0.2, 0.543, 0.567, 0.59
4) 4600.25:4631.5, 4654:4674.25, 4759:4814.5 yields 1.3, 0.575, 0.539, 0.582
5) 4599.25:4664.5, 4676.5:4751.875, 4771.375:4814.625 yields 2.4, 0.562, 0.557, 0.587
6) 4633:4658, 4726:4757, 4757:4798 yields -0.9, 0.55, 0.583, 0.573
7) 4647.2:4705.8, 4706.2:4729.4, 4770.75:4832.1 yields 0.4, 0.543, 0.547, 0.587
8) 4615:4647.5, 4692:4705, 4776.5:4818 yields 0.7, 0.565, 0.544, 0.59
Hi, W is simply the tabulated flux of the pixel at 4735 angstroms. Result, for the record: 0.5717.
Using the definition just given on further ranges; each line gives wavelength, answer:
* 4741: 0.5807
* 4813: 0.5793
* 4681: 0.5184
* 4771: 0.5602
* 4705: 0.5174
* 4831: 0.5917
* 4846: 0.5788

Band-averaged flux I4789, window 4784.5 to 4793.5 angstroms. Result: 0.57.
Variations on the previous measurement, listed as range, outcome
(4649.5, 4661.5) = 0.555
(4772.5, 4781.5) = 0.576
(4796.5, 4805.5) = 0.612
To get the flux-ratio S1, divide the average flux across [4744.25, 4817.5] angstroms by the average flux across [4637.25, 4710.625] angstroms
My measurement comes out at 1.1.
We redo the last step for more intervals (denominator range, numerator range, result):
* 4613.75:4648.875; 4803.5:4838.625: 1.05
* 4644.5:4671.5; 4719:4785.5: 1.06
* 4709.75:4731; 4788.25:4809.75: 1.09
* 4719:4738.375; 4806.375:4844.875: 1.04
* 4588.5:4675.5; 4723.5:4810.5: 1.04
